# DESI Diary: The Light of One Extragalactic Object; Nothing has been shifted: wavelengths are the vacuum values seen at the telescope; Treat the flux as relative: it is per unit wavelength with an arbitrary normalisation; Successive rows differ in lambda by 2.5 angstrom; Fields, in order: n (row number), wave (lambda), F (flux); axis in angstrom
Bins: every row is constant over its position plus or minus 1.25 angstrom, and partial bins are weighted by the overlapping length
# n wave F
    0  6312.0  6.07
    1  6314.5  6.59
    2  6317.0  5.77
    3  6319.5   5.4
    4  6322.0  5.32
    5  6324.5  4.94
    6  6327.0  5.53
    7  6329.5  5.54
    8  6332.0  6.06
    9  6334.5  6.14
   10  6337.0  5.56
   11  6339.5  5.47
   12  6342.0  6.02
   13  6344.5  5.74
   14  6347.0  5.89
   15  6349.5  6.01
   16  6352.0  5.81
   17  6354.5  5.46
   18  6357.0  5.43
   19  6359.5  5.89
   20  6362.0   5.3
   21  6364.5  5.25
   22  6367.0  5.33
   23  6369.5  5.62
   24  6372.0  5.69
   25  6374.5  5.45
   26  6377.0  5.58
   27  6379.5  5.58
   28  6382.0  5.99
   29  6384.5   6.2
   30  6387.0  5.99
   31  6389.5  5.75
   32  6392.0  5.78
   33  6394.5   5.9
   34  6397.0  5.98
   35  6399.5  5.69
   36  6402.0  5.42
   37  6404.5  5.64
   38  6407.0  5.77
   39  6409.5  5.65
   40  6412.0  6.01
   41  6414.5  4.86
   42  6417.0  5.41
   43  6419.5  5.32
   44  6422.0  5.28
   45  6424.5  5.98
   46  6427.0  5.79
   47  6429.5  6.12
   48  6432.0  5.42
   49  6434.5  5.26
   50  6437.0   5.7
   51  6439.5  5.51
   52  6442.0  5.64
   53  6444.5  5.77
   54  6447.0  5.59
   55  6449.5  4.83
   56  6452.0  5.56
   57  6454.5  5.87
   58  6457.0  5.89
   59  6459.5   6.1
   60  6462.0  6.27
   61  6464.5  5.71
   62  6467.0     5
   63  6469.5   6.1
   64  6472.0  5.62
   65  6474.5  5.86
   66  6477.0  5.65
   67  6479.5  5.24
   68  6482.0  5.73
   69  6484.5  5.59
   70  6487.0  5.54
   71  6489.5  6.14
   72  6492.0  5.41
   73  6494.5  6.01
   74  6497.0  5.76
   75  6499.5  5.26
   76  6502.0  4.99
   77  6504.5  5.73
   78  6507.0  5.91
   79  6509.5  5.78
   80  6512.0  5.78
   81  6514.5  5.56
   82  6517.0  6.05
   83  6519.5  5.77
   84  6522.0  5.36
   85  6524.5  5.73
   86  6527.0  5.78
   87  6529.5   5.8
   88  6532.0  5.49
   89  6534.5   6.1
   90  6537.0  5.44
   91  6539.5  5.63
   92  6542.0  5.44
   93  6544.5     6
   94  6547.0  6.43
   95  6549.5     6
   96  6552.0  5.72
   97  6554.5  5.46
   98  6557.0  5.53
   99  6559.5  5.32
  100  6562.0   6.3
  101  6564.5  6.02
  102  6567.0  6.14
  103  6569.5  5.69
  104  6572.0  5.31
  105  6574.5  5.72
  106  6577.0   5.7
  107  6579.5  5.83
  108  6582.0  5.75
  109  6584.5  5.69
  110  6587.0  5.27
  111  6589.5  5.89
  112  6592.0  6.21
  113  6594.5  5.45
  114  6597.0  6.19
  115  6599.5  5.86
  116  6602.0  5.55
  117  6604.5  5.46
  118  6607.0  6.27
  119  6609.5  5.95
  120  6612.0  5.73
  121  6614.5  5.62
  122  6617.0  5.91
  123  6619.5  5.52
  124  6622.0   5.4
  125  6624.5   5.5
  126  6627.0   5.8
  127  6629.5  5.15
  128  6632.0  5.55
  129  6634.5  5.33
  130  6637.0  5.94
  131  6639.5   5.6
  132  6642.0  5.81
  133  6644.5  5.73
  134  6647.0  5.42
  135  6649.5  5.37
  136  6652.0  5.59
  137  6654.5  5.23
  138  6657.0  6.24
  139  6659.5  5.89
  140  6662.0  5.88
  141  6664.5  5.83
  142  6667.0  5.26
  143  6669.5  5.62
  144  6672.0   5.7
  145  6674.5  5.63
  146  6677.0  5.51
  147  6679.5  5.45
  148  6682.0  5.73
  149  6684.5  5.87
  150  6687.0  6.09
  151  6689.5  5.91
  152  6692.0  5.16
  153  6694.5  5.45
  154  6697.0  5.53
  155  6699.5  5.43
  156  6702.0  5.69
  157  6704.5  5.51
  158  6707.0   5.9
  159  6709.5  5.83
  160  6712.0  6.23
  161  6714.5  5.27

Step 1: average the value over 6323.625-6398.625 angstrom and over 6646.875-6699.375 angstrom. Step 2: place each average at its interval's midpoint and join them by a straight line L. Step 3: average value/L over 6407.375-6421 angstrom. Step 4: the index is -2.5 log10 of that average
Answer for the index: 0.043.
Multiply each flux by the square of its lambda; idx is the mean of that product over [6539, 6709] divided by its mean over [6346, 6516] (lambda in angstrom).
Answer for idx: 1.07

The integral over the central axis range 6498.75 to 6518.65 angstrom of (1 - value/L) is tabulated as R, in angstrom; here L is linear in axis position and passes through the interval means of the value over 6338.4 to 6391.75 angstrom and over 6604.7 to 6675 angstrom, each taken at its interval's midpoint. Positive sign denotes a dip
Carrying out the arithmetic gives 0.1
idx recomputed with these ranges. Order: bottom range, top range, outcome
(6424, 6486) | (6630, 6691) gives 1.06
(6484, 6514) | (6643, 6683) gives 1.05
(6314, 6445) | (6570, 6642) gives 1.08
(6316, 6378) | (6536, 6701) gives 1.10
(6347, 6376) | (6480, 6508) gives 1.05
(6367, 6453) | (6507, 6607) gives 1.07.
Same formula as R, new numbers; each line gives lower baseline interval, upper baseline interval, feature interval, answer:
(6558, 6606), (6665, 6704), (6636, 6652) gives 0.1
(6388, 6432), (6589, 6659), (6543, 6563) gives -0.5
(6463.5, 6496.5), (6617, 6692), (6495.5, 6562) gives -0.5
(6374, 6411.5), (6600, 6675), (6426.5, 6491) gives 0.8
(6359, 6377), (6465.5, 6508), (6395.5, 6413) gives -0.6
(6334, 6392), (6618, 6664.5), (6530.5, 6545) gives -0.1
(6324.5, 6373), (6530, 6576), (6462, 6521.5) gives 0.6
